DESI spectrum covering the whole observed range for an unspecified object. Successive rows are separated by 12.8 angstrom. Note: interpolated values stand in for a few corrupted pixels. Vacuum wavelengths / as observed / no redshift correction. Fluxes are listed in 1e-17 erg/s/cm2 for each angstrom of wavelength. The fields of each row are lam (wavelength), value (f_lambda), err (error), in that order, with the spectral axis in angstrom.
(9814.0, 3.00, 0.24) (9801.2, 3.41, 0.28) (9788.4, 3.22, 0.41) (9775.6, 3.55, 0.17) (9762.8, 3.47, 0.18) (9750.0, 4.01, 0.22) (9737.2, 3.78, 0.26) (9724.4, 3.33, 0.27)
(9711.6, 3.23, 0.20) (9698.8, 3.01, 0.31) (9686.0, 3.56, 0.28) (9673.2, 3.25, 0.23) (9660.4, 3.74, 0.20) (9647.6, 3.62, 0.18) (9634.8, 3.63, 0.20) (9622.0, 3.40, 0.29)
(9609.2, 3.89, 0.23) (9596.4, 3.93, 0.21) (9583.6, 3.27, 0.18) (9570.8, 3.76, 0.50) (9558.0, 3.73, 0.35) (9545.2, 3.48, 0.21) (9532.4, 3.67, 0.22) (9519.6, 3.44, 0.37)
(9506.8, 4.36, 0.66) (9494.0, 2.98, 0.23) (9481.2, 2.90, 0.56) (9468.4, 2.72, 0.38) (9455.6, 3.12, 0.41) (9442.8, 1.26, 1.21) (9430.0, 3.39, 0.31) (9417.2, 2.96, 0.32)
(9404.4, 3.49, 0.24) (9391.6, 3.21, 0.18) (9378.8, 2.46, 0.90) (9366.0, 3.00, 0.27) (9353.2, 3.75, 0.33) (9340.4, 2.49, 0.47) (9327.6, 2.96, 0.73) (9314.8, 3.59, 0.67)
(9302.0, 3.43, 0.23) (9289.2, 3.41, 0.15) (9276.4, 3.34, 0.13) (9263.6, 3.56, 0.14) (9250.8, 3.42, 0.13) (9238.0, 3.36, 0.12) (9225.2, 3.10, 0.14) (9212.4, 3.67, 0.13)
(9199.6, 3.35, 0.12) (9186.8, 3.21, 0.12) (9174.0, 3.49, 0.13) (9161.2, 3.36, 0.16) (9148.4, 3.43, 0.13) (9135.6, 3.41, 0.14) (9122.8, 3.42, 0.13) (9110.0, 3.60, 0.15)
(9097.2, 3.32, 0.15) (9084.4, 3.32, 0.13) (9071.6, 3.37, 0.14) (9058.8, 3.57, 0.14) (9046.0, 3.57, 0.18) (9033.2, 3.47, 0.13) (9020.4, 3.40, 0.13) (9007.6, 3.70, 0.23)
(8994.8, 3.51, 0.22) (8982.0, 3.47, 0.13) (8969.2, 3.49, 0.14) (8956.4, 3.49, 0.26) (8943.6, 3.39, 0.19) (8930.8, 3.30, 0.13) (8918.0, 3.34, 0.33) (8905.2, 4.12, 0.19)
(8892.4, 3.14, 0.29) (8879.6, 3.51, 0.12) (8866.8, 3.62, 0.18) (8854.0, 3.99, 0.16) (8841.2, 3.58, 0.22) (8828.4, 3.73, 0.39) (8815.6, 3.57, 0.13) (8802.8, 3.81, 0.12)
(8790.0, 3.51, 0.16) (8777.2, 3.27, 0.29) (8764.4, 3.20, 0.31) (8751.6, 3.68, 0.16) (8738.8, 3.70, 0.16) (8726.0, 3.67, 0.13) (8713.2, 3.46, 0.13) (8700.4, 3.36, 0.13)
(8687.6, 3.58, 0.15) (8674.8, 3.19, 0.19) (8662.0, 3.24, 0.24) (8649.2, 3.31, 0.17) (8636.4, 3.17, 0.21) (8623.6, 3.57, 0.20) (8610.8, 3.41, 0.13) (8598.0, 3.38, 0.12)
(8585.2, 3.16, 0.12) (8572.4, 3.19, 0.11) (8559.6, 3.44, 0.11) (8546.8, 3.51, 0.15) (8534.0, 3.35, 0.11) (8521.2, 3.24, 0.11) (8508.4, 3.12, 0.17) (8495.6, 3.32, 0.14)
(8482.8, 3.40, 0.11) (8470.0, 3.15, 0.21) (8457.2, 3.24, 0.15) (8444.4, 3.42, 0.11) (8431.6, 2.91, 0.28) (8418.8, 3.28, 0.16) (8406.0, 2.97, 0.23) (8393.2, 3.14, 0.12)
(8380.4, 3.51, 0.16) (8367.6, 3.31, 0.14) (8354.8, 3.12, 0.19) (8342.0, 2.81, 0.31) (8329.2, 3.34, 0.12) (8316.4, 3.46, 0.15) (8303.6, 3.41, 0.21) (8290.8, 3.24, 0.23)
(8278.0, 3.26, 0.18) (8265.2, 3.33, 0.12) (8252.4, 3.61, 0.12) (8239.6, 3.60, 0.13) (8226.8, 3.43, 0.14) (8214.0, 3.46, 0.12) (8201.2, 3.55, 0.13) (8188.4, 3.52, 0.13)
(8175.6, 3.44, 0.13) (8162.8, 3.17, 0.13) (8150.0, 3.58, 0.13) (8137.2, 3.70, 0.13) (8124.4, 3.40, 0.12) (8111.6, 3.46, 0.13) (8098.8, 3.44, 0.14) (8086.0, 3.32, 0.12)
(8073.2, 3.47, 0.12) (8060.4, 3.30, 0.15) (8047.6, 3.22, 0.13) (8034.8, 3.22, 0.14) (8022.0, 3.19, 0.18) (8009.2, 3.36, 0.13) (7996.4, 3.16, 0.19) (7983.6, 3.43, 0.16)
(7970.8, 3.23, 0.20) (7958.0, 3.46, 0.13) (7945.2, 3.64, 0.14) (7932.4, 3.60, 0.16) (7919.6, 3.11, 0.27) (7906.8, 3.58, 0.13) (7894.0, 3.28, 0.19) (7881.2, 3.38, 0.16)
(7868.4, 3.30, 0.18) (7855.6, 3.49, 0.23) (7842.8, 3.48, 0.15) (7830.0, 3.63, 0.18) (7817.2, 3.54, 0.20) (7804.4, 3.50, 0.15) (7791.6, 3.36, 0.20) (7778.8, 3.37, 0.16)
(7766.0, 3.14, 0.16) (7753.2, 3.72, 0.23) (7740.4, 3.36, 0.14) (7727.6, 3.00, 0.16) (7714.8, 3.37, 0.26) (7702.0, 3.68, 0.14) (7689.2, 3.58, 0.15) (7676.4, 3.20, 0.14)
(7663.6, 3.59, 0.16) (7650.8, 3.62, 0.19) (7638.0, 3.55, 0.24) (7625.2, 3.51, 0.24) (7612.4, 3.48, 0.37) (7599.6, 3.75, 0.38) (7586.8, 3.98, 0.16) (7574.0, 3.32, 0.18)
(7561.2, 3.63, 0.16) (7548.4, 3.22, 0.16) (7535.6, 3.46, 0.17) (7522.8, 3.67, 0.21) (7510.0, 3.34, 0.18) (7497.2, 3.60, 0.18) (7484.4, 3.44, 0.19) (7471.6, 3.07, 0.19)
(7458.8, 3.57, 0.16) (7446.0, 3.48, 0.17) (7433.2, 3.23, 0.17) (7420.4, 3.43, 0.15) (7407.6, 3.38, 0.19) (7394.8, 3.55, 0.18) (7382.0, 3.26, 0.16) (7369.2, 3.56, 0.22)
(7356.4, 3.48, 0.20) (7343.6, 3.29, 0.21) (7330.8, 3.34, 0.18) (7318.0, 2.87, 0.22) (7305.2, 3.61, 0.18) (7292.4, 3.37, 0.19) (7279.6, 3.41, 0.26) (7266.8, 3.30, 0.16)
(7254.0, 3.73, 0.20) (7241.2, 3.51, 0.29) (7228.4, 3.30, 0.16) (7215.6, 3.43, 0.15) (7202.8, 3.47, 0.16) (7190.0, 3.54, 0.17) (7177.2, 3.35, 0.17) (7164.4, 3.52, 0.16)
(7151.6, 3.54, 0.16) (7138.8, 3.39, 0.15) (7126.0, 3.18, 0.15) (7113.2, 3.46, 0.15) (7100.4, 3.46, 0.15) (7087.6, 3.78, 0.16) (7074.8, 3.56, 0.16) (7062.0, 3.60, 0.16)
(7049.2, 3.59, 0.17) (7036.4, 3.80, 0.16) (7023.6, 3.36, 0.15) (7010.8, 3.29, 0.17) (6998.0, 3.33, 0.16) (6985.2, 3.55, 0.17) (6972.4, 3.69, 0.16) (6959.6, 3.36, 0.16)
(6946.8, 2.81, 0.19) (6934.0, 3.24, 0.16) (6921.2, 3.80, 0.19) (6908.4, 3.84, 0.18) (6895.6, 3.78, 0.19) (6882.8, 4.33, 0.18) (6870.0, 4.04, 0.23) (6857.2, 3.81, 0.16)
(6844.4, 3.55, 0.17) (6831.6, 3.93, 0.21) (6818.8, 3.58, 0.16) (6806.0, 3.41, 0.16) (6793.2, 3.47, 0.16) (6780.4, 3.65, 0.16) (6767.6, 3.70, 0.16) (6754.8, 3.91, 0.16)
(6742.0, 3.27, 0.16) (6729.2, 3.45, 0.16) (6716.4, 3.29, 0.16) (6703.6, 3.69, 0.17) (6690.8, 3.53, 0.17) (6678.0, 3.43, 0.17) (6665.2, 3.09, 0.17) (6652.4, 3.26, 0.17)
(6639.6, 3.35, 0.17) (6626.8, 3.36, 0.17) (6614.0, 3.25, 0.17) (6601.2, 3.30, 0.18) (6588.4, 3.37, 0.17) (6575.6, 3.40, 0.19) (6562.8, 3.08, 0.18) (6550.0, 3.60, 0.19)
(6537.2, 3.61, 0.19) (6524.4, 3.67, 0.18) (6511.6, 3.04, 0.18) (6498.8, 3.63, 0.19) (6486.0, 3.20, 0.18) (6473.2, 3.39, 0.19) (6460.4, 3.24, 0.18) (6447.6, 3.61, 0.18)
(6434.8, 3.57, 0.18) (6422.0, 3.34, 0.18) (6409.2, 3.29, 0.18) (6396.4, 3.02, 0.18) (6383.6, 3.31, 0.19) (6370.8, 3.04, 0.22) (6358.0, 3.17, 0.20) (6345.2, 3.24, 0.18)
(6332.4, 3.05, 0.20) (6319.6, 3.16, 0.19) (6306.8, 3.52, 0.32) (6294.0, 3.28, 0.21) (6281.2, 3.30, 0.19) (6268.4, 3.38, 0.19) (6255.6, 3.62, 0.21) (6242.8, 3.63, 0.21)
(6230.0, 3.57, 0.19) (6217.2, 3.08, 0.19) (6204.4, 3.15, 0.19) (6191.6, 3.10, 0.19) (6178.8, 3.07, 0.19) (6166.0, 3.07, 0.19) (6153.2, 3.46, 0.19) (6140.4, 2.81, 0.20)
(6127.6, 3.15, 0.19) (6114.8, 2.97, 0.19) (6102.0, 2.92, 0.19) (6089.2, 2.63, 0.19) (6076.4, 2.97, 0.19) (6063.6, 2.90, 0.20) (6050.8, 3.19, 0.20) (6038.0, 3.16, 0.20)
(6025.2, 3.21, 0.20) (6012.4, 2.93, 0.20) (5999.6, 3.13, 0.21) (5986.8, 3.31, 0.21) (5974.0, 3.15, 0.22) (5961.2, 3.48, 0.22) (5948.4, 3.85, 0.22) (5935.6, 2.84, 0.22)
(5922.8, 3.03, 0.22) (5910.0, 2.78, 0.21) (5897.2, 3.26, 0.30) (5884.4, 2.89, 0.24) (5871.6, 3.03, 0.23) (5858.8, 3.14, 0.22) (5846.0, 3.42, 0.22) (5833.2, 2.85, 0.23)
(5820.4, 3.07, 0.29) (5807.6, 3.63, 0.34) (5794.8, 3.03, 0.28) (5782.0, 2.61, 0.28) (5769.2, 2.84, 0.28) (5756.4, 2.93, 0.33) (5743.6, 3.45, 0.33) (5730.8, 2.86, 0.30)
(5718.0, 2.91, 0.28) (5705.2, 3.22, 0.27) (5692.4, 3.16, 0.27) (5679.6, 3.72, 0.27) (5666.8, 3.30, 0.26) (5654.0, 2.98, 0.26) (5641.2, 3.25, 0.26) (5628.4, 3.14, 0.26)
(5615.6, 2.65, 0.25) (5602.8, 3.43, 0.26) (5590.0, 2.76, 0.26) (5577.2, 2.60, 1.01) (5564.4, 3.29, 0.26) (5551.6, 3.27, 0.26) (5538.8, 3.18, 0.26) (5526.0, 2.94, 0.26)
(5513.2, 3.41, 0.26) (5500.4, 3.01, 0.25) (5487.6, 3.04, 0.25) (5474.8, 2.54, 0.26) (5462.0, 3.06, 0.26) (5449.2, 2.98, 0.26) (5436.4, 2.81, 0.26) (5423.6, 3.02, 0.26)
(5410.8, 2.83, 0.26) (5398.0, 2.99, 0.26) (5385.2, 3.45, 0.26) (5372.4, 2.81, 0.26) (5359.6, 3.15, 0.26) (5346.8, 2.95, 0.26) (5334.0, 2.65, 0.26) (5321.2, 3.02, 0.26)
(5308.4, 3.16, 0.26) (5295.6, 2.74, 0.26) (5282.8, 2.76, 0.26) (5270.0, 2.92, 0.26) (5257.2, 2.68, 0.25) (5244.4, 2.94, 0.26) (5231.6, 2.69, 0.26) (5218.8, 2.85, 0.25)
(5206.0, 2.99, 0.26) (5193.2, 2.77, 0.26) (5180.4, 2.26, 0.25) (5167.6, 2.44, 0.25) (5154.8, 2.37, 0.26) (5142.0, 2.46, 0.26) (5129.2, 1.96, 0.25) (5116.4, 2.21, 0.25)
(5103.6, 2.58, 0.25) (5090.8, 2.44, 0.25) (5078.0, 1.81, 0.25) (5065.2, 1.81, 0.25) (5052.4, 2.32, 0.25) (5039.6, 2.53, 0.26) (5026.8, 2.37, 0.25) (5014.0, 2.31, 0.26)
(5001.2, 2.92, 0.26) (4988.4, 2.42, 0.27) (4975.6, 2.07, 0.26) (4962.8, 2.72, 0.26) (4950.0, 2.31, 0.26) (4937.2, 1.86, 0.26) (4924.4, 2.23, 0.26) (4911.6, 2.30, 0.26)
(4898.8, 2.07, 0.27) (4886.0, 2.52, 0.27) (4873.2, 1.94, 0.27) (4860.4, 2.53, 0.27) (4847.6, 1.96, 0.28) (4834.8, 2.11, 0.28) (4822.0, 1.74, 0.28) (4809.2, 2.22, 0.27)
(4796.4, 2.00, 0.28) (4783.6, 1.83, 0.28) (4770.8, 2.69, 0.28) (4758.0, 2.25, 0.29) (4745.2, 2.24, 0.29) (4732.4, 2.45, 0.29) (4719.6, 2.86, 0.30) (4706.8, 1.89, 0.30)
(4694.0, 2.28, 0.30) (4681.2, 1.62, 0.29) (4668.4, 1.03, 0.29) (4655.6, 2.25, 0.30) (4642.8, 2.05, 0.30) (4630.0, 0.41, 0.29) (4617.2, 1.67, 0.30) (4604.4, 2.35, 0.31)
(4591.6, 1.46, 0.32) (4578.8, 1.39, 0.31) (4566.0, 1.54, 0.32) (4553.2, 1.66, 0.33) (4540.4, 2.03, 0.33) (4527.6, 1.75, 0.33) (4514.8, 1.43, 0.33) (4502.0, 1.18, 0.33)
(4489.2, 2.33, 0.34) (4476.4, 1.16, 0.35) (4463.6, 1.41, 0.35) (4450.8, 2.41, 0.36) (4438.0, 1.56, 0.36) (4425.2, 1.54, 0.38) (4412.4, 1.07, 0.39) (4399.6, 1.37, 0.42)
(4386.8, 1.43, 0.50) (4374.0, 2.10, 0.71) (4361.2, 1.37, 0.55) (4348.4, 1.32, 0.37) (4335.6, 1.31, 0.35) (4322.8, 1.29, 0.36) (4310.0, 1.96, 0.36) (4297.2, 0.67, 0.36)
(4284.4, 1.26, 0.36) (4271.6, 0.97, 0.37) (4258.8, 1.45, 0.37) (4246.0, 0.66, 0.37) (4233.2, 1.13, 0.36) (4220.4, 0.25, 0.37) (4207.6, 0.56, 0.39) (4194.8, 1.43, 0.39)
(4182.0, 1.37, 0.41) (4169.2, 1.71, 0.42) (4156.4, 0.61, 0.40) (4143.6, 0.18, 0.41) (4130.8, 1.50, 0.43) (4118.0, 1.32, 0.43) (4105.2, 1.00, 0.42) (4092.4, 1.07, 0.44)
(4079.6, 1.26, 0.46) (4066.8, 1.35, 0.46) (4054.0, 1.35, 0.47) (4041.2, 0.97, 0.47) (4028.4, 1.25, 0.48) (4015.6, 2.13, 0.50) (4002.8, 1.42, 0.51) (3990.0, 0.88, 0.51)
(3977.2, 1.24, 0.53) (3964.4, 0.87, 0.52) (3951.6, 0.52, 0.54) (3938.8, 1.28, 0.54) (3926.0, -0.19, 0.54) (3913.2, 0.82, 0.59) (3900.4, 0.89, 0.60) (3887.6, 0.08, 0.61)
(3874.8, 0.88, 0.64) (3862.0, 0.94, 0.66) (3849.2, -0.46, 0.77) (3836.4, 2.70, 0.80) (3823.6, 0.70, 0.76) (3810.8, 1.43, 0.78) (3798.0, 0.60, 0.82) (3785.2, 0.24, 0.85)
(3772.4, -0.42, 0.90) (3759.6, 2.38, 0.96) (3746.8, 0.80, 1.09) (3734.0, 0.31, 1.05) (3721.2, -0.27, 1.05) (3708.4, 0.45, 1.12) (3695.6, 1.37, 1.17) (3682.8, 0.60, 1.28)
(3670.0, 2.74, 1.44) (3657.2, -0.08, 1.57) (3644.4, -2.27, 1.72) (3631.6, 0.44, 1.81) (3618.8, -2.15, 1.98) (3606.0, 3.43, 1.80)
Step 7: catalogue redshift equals 0.177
